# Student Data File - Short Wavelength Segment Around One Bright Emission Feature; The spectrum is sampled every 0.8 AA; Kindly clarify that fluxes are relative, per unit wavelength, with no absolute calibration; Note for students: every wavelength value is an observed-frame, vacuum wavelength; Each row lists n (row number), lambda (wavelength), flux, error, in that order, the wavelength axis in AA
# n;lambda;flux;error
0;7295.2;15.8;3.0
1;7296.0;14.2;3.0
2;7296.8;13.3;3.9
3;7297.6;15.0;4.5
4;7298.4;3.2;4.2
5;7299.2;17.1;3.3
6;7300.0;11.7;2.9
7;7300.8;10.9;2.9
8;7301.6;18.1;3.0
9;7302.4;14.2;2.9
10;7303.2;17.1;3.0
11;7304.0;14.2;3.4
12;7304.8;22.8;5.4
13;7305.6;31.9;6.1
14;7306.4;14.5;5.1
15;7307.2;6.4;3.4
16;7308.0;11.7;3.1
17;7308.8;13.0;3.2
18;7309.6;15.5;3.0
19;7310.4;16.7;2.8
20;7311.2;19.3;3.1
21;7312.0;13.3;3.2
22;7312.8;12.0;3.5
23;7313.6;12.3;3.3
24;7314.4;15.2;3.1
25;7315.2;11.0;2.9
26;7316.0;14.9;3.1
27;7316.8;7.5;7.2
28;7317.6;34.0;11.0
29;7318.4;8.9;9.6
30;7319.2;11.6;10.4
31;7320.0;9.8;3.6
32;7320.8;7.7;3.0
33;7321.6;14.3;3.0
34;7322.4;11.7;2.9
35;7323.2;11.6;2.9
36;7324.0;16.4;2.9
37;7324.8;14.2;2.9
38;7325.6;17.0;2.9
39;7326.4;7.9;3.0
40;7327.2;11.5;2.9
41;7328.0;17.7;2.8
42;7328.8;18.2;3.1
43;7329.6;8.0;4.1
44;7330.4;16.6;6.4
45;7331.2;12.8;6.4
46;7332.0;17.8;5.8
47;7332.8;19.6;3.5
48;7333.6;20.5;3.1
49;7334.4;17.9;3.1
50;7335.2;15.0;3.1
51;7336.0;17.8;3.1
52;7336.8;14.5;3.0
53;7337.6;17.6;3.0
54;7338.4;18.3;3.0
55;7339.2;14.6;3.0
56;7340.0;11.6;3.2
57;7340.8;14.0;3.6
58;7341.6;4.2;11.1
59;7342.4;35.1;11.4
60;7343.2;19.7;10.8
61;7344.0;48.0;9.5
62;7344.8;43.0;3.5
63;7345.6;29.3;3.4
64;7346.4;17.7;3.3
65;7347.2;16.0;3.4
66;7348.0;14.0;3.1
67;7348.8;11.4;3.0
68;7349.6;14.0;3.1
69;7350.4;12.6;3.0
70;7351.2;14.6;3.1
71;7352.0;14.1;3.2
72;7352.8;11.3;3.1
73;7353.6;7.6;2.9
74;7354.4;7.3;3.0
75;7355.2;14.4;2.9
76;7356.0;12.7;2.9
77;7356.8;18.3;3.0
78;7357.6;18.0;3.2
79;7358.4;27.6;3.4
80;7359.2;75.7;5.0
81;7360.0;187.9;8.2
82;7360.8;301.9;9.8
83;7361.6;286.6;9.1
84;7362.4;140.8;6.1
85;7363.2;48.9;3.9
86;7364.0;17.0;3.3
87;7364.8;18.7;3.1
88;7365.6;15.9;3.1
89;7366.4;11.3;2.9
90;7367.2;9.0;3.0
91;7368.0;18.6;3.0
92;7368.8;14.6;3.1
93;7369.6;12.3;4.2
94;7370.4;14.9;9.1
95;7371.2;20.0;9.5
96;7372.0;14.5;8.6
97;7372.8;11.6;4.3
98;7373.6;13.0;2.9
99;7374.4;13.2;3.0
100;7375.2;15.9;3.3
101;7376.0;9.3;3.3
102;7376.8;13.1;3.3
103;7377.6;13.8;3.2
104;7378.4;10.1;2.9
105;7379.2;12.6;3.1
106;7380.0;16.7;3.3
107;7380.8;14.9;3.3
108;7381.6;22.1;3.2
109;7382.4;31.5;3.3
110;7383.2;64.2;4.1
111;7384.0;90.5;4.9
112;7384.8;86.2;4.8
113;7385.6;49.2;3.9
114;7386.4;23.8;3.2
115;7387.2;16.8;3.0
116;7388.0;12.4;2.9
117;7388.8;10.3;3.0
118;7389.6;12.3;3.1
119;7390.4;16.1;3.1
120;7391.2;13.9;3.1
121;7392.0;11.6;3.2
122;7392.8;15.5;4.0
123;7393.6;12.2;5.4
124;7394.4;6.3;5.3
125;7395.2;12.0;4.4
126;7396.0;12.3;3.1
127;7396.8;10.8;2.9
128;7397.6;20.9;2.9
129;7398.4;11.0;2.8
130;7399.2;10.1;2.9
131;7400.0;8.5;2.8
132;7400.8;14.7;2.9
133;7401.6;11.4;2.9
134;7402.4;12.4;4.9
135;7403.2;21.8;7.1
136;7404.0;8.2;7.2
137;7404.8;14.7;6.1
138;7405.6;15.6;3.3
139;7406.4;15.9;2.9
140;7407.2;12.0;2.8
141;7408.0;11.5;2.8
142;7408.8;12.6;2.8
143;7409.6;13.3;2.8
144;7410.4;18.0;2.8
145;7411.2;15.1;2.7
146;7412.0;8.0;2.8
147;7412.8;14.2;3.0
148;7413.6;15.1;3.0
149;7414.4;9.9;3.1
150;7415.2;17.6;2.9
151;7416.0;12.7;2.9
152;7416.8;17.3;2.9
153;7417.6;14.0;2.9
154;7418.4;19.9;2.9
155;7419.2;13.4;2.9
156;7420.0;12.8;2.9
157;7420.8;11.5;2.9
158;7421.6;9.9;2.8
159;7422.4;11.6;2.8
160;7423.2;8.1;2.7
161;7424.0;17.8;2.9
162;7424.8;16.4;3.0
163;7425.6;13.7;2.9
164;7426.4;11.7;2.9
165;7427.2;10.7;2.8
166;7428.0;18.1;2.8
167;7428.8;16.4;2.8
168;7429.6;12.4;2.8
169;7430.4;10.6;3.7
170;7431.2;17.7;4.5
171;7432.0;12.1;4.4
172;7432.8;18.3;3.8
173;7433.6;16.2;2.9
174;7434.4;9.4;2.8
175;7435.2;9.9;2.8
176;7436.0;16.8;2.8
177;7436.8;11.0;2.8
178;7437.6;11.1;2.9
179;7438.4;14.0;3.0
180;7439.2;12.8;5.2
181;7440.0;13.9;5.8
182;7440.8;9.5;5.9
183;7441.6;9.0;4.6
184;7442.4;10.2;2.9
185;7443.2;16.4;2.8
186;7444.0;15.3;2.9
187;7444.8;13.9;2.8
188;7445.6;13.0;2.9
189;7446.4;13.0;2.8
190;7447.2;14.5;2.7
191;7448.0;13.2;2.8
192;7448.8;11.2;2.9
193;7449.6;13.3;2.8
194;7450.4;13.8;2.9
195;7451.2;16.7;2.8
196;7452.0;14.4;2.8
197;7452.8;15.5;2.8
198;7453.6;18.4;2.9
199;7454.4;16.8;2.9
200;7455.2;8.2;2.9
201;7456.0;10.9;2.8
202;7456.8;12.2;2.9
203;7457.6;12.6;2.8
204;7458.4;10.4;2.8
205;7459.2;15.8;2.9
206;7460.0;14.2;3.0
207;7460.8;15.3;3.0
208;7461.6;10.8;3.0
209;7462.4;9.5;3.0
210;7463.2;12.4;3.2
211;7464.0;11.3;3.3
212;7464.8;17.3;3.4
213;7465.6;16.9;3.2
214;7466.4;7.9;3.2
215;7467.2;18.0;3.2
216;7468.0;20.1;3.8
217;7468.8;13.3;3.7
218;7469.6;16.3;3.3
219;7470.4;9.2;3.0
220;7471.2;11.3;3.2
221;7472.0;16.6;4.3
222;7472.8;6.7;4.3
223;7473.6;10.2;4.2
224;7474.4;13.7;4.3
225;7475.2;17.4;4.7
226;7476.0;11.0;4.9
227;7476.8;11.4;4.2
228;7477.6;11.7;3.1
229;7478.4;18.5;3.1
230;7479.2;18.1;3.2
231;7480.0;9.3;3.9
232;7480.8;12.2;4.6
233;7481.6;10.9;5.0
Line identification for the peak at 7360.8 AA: H-alpha 6563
